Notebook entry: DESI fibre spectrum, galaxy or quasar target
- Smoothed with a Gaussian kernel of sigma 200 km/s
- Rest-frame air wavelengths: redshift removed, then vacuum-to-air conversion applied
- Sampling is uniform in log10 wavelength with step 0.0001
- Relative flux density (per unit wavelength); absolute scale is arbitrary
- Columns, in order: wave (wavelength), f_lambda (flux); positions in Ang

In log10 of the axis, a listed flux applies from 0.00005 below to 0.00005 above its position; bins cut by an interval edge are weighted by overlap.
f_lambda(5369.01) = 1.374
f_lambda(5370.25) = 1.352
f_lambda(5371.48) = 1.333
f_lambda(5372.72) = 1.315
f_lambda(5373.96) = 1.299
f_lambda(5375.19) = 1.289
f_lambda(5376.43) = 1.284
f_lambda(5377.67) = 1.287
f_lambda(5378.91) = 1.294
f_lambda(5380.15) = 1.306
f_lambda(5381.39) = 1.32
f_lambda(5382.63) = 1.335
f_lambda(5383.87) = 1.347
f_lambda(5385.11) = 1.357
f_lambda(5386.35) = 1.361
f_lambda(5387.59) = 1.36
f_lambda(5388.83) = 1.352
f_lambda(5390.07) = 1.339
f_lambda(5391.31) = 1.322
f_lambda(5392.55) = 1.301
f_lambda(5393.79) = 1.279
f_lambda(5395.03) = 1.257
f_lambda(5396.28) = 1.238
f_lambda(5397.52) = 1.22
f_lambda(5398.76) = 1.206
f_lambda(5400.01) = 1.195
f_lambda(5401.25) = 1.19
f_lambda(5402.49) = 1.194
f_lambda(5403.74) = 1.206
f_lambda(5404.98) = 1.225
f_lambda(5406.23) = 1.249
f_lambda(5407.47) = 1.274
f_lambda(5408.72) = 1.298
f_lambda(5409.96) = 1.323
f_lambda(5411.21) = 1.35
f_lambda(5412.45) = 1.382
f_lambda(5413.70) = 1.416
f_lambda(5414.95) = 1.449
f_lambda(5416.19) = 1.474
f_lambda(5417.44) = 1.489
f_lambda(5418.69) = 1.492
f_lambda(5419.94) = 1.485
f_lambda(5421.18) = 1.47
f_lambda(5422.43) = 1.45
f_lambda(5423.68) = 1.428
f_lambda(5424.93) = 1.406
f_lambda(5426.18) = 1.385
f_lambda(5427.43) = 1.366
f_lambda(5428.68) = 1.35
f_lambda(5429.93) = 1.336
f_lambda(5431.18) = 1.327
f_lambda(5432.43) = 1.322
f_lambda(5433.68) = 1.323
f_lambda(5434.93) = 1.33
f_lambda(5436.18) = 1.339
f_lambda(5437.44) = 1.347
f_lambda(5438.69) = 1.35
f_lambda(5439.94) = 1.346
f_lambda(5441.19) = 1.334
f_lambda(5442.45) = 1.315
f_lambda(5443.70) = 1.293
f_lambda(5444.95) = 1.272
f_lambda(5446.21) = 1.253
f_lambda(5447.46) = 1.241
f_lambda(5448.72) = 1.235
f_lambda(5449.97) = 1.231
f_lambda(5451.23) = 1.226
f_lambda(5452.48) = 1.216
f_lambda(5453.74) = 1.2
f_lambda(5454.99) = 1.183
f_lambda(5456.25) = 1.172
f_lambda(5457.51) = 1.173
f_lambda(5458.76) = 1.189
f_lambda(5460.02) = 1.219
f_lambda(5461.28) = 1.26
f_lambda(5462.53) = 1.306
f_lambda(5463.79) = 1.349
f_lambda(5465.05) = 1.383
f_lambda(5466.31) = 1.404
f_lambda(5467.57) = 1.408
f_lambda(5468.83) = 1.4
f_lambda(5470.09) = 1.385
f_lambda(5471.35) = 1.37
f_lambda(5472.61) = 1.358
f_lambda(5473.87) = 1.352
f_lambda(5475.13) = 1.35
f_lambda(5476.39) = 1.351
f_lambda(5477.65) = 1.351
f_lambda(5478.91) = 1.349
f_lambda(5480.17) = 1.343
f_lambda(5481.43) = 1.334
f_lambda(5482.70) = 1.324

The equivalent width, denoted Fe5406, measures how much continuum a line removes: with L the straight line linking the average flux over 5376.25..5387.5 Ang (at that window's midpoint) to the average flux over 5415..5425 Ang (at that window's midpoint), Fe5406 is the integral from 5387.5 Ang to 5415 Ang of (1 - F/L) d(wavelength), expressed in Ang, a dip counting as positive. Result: 2.20 Ang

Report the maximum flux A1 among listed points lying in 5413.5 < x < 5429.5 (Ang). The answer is 1.492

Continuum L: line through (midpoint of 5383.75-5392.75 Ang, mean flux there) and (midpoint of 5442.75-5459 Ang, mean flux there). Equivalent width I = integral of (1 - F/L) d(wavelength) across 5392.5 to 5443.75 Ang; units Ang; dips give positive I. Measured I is -1.9 Ang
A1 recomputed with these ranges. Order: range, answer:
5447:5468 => 1.408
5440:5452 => 1.334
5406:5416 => 1.449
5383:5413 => 1.382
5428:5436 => 1.35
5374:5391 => 1.361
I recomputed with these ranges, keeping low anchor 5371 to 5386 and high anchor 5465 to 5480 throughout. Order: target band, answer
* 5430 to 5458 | 1.60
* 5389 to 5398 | 0.26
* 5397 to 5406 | 0.82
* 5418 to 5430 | -0.71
